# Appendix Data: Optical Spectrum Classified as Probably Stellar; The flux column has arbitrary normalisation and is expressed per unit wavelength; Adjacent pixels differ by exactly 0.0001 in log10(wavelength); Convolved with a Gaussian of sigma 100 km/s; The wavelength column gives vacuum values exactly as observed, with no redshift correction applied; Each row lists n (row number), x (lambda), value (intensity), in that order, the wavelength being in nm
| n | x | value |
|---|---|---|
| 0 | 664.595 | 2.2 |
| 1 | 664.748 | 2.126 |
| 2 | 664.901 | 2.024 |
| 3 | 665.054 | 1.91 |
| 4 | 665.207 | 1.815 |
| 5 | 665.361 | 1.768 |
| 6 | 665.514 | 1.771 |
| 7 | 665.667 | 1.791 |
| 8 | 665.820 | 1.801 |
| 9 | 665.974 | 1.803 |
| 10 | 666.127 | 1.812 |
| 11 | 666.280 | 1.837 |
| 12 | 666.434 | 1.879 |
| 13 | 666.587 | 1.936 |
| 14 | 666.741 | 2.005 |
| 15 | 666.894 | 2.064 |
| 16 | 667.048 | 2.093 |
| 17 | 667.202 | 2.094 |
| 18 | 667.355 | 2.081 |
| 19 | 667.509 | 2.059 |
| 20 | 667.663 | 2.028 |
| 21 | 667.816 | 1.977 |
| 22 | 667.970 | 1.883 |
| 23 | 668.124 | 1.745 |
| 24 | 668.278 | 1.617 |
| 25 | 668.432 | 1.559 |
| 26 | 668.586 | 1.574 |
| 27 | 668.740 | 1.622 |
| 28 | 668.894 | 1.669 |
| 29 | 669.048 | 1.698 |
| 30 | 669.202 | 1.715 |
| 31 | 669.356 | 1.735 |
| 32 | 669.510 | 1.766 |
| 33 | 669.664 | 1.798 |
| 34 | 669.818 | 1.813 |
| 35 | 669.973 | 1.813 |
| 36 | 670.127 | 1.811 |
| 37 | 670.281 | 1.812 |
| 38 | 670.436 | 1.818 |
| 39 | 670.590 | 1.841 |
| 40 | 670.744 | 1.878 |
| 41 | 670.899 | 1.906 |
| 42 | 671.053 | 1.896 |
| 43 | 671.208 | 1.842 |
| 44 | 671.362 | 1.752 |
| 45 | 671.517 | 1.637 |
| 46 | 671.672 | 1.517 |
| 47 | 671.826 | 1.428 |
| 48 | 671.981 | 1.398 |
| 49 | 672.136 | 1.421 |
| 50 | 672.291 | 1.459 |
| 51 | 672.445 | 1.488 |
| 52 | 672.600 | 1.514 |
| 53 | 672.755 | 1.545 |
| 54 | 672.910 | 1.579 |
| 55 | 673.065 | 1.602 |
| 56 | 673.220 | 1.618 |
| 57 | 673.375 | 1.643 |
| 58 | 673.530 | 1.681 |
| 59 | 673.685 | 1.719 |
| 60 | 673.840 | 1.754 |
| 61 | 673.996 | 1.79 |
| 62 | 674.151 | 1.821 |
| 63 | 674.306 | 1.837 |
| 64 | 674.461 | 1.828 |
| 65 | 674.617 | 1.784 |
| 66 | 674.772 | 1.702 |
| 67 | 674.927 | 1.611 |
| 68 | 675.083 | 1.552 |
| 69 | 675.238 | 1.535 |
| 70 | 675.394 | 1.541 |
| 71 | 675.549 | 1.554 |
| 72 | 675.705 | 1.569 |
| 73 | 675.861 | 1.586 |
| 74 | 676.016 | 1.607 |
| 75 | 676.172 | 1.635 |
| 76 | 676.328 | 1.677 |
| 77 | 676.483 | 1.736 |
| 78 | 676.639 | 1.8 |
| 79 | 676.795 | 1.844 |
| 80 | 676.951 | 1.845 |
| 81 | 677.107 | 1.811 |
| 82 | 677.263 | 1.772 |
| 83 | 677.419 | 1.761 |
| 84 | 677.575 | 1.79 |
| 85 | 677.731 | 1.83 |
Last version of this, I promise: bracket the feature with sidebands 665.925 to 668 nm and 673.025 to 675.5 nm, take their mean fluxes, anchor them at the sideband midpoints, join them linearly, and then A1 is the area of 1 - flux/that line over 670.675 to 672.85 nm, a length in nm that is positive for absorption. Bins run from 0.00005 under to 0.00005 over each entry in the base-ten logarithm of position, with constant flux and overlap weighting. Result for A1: 0.21 nm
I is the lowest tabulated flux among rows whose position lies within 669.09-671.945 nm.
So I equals 1.428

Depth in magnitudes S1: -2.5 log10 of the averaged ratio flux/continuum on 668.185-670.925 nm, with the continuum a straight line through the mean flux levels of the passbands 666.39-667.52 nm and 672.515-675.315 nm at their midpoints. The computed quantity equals 0.09 mag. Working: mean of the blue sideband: 2.03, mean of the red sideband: 1.67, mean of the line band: 1.74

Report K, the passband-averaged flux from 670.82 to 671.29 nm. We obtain 1.88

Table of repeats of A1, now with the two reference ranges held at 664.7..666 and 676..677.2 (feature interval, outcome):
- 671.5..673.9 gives 0.31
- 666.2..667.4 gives -0.10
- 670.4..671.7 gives 0.01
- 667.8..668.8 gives 0.08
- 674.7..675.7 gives 0.10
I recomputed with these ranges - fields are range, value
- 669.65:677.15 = 1.398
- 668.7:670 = 1.622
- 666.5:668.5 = 1.559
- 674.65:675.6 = 1.535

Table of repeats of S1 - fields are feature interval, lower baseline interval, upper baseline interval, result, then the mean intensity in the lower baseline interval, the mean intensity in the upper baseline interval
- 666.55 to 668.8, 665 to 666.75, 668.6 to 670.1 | -0.062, 1.84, 1.73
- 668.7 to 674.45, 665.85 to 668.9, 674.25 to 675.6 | 0.036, 1.87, 1.66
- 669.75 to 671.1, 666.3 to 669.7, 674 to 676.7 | -0.032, 1.85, 1.67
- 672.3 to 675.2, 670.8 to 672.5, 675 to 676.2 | -0.048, 1.62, 1.57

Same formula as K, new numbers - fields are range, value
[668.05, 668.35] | 1.68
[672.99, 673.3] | 1.61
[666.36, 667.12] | 2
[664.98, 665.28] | 1.86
